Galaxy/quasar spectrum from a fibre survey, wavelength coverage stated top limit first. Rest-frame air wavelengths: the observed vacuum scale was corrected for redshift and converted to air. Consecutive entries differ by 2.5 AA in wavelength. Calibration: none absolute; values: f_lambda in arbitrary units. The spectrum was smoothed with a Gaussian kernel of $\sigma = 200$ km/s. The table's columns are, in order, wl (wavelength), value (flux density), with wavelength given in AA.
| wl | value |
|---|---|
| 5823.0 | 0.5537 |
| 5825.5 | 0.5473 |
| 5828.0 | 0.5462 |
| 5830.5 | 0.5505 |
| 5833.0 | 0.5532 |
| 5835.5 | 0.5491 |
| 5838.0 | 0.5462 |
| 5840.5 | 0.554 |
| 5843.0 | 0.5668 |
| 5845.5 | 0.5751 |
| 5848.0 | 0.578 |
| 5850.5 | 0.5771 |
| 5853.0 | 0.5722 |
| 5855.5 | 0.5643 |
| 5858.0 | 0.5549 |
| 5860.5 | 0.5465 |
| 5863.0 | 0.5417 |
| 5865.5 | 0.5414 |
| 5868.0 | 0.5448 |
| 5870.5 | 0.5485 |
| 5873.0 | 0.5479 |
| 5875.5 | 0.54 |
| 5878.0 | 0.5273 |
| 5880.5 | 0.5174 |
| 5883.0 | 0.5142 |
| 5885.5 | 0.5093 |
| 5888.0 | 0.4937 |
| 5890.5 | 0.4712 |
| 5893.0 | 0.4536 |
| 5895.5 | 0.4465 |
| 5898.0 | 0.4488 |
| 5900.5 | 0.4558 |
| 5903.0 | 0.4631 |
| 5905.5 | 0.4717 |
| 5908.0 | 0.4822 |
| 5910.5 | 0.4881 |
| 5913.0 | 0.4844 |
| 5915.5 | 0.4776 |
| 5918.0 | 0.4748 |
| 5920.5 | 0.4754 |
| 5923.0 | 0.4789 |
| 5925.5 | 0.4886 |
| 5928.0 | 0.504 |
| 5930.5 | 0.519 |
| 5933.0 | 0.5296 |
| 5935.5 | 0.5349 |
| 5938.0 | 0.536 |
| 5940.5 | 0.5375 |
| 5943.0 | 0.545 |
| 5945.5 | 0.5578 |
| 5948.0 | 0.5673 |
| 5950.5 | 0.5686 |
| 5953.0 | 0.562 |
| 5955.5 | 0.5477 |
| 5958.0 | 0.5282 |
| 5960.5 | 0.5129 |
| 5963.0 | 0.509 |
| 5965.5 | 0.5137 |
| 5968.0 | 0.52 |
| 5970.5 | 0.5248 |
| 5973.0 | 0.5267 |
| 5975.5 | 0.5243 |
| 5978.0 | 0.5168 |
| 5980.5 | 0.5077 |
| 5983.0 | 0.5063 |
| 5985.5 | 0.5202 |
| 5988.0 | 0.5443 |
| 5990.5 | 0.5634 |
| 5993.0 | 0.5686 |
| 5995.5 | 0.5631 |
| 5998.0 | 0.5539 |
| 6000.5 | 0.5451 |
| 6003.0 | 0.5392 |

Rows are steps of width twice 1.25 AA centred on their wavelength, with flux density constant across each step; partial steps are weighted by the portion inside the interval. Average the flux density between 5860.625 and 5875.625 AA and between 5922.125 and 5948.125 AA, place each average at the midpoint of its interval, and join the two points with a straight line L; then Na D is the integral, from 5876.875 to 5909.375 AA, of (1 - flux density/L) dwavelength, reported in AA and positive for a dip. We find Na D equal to 3.4 AA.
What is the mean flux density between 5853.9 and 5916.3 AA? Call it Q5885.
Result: 0.506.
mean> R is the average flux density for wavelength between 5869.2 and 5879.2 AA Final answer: 0.541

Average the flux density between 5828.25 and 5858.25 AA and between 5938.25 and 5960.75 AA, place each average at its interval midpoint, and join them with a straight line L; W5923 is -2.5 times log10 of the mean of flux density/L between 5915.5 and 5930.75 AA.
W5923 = 0.13 mag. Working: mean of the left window 0.561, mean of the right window 0.548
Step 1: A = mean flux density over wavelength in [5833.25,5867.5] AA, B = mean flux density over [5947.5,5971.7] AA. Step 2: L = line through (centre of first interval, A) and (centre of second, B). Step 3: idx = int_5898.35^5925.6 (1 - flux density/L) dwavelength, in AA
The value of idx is 3.5 AA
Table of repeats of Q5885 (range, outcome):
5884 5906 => 0.469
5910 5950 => 0.514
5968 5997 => 0.533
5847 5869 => 0.558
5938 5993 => 0.534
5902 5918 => 0.478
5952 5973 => 0.527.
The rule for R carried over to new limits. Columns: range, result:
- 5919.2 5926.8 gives 0.481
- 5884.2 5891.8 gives 0.491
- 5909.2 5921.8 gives 0.48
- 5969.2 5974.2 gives 0.526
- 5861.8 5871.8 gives 0.544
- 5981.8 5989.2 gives 0.524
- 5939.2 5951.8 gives 0.555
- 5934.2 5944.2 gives 0.538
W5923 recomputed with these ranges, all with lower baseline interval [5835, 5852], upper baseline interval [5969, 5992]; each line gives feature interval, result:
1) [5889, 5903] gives 0.20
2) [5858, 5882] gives 0.03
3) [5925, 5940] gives 0.04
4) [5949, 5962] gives -0.02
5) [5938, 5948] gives -0.02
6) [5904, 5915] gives 0.14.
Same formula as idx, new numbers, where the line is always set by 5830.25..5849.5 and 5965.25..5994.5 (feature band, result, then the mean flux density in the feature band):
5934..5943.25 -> 0.0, 0.537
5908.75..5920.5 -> 1.4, 0.481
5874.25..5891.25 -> 1.2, 0.512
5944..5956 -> -0.6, 0.561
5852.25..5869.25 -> 0.1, 0.552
